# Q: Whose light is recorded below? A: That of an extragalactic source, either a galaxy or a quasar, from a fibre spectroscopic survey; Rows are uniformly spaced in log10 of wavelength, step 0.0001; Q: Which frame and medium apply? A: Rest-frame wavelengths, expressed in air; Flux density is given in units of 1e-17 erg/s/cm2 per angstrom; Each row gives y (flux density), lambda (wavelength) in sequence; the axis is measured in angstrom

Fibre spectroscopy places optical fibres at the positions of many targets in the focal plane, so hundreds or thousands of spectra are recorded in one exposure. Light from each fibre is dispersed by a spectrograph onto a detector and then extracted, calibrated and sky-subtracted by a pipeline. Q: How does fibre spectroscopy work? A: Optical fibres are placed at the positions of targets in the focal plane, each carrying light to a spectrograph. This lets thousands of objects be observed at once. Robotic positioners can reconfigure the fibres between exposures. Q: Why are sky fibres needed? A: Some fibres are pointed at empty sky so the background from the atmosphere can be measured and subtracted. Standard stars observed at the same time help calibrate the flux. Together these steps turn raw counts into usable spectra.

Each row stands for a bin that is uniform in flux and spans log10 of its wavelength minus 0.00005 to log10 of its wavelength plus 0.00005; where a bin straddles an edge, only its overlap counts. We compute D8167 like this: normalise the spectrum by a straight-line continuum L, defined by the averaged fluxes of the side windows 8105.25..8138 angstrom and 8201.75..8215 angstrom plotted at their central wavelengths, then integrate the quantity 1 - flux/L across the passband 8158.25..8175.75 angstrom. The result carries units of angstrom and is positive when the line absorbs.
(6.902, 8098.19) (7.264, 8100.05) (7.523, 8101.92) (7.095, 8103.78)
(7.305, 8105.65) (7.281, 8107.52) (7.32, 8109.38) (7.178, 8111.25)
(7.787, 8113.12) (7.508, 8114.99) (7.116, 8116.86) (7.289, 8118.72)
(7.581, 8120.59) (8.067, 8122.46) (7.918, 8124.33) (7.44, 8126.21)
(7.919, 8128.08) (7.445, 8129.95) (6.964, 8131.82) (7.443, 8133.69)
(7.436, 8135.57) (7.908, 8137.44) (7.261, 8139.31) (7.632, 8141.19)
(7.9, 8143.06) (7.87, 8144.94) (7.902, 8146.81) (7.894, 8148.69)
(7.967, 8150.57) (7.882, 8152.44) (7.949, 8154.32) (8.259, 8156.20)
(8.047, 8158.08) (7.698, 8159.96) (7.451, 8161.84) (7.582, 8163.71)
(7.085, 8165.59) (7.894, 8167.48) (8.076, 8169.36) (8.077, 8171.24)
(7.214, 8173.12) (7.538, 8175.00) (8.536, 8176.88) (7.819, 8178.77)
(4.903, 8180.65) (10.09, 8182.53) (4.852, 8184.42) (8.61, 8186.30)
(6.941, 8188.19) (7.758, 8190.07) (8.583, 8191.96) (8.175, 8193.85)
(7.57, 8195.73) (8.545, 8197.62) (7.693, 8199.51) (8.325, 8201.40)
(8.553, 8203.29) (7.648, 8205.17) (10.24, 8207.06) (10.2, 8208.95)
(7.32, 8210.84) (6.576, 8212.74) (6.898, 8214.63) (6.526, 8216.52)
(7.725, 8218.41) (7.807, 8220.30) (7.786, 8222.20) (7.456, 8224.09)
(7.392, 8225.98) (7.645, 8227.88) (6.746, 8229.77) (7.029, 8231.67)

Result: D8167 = 0.6 angstrom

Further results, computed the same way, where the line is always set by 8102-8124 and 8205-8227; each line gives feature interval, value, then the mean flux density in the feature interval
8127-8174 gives -0.9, 7.71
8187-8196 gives -0.2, 7.85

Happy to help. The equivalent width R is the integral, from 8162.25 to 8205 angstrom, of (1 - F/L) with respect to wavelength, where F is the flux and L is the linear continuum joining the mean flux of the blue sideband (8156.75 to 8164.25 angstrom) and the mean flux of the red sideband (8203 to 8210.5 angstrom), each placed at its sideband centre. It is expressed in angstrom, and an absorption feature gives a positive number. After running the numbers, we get 3.4 angstrom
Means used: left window 7.74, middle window 7.74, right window 9.08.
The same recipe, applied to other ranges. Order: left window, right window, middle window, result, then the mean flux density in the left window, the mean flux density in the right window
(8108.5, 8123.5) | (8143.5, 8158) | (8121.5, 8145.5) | 0.3 angstrom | 7.49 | 7.96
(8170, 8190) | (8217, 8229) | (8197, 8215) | -1.7 angstrom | 7.48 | 7.58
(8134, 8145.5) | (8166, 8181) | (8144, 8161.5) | -0.7 angstrom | 7.65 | 7.59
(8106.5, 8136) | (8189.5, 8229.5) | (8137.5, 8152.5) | -0.4 angstrom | 7.48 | 7.91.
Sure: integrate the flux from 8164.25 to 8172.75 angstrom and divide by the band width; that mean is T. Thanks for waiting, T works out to 7.73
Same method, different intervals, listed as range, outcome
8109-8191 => 7.62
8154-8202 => 7.73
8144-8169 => 7.81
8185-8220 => 7.96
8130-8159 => 7.74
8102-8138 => 7.47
